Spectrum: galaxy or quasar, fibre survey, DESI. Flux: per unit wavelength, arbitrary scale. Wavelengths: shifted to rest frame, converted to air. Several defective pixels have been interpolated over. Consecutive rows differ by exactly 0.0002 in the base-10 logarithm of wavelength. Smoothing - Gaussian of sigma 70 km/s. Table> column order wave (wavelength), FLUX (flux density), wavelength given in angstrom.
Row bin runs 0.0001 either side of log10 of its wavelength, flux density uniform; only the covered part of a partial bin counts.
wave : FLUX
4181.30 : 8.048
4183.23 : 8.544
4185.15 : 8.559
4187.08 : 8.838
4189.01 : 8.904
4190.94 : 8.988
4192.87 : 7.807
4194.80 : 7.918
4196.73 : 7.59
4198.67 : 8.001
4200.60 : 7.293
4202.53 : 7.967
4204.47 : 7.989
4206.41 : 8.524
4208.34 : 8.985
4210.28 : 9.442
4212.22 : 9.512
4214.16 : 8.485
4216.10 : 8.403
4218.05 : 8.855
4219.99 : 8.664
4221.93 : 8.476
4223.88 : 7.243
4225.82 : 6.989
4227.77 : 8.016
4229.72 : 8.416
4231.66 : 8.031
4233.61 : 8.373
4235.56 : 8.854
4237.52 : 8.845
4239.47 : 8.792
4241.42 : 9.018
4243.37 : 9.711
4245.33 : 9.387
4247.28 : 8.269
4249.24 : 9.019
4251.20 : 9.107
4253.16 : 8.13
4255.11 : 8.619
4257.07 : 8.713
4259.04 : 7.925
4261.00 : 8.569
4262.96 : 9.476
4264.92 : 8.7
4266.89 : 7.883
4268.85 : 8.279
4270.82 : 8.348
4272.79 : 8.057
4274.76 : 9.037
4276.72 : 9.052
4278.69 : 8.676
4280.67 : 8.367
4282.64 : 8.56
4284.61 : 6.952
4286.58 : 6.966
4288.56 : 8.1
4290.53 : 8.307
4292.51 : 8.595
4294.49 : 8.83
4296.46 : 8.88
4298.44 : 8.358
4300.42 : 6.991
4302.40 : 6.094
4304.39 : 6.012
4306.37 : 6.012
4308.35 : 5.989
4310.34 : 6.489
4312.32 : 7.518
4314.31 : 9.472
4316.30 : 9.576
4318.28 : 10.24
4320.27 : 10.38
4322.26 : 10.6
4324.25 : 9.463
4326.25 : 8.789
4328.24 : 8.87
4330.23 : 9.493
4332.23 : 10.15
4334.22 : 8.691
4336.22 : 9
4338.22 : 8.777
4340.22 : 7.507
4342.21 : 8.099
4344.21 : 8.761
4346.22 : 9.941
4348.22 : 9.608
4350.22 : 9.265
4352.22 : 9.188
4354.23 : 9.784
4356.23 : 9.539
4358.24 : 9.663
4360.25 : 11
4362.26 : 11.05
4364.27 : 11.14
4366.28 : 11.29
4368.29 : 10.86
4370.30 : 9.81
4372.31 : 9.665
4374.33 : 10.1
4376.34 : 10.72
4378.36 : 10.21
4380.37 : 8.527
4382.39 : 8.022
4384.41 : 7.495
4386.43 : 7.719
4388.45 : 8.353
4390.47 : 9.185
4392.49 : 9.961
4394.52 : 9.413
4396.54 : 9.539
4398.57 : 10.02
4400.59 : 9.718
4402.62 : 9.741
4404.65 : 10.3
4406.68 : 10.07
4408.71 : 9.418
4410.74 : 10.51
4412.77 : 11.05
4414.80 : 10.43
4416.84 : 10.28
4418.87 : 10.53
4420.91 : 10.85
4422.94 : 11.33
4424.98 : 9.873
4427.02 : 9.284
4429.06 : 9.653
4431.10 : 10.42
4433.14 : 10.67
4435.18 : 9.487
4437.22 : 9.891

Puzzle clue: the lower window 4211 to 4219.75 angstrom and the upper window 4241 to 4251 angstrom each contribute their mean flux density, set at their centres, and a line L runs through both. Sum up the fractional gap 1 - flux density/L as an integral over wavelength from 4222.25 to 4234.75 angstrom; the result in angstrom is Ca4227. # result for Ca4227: 1.46 angstrom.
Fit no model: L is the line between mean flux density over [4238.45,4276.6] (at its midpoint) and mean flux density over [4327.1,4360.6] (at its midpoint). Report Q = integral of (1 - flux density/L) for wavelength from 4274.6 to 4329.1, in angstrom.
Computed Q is 4.4 angstrom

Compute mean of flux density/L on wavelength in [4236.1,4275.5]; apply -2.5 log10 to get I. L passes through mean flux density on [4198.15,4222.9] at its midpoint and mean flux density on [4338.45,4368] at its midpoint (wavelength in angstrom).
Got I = 0.02 mag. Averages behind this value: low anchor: 8.52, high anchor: 9.71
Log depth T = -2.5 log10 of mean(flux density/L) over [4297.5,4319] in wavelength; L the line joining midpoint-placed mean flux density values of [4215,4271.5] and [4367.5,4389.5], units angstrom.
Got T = 0.18 mag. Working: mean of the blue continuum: 8.52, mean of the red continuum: 9.21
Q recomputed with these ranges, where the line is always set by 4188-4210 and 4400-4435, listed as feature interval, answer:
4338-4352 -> 1.0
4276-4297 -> 1.7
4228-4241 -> 0.0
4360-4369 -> -1.2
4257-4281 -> 0.9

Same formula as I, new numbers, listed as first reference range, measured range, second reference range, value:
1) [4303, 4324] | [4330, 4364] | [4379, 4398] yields -0.12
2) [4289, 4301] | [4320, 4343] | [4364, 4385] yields -0.01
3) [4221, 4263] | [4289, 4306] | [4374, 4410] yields 0.15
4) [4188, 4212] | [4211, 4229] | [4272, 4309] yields -0.01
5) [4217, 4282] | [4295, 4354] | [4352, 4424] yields 0.09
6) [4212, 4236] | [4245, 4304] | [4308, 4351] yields 0.04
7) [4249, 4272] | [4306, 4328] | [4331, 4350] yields 0.02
